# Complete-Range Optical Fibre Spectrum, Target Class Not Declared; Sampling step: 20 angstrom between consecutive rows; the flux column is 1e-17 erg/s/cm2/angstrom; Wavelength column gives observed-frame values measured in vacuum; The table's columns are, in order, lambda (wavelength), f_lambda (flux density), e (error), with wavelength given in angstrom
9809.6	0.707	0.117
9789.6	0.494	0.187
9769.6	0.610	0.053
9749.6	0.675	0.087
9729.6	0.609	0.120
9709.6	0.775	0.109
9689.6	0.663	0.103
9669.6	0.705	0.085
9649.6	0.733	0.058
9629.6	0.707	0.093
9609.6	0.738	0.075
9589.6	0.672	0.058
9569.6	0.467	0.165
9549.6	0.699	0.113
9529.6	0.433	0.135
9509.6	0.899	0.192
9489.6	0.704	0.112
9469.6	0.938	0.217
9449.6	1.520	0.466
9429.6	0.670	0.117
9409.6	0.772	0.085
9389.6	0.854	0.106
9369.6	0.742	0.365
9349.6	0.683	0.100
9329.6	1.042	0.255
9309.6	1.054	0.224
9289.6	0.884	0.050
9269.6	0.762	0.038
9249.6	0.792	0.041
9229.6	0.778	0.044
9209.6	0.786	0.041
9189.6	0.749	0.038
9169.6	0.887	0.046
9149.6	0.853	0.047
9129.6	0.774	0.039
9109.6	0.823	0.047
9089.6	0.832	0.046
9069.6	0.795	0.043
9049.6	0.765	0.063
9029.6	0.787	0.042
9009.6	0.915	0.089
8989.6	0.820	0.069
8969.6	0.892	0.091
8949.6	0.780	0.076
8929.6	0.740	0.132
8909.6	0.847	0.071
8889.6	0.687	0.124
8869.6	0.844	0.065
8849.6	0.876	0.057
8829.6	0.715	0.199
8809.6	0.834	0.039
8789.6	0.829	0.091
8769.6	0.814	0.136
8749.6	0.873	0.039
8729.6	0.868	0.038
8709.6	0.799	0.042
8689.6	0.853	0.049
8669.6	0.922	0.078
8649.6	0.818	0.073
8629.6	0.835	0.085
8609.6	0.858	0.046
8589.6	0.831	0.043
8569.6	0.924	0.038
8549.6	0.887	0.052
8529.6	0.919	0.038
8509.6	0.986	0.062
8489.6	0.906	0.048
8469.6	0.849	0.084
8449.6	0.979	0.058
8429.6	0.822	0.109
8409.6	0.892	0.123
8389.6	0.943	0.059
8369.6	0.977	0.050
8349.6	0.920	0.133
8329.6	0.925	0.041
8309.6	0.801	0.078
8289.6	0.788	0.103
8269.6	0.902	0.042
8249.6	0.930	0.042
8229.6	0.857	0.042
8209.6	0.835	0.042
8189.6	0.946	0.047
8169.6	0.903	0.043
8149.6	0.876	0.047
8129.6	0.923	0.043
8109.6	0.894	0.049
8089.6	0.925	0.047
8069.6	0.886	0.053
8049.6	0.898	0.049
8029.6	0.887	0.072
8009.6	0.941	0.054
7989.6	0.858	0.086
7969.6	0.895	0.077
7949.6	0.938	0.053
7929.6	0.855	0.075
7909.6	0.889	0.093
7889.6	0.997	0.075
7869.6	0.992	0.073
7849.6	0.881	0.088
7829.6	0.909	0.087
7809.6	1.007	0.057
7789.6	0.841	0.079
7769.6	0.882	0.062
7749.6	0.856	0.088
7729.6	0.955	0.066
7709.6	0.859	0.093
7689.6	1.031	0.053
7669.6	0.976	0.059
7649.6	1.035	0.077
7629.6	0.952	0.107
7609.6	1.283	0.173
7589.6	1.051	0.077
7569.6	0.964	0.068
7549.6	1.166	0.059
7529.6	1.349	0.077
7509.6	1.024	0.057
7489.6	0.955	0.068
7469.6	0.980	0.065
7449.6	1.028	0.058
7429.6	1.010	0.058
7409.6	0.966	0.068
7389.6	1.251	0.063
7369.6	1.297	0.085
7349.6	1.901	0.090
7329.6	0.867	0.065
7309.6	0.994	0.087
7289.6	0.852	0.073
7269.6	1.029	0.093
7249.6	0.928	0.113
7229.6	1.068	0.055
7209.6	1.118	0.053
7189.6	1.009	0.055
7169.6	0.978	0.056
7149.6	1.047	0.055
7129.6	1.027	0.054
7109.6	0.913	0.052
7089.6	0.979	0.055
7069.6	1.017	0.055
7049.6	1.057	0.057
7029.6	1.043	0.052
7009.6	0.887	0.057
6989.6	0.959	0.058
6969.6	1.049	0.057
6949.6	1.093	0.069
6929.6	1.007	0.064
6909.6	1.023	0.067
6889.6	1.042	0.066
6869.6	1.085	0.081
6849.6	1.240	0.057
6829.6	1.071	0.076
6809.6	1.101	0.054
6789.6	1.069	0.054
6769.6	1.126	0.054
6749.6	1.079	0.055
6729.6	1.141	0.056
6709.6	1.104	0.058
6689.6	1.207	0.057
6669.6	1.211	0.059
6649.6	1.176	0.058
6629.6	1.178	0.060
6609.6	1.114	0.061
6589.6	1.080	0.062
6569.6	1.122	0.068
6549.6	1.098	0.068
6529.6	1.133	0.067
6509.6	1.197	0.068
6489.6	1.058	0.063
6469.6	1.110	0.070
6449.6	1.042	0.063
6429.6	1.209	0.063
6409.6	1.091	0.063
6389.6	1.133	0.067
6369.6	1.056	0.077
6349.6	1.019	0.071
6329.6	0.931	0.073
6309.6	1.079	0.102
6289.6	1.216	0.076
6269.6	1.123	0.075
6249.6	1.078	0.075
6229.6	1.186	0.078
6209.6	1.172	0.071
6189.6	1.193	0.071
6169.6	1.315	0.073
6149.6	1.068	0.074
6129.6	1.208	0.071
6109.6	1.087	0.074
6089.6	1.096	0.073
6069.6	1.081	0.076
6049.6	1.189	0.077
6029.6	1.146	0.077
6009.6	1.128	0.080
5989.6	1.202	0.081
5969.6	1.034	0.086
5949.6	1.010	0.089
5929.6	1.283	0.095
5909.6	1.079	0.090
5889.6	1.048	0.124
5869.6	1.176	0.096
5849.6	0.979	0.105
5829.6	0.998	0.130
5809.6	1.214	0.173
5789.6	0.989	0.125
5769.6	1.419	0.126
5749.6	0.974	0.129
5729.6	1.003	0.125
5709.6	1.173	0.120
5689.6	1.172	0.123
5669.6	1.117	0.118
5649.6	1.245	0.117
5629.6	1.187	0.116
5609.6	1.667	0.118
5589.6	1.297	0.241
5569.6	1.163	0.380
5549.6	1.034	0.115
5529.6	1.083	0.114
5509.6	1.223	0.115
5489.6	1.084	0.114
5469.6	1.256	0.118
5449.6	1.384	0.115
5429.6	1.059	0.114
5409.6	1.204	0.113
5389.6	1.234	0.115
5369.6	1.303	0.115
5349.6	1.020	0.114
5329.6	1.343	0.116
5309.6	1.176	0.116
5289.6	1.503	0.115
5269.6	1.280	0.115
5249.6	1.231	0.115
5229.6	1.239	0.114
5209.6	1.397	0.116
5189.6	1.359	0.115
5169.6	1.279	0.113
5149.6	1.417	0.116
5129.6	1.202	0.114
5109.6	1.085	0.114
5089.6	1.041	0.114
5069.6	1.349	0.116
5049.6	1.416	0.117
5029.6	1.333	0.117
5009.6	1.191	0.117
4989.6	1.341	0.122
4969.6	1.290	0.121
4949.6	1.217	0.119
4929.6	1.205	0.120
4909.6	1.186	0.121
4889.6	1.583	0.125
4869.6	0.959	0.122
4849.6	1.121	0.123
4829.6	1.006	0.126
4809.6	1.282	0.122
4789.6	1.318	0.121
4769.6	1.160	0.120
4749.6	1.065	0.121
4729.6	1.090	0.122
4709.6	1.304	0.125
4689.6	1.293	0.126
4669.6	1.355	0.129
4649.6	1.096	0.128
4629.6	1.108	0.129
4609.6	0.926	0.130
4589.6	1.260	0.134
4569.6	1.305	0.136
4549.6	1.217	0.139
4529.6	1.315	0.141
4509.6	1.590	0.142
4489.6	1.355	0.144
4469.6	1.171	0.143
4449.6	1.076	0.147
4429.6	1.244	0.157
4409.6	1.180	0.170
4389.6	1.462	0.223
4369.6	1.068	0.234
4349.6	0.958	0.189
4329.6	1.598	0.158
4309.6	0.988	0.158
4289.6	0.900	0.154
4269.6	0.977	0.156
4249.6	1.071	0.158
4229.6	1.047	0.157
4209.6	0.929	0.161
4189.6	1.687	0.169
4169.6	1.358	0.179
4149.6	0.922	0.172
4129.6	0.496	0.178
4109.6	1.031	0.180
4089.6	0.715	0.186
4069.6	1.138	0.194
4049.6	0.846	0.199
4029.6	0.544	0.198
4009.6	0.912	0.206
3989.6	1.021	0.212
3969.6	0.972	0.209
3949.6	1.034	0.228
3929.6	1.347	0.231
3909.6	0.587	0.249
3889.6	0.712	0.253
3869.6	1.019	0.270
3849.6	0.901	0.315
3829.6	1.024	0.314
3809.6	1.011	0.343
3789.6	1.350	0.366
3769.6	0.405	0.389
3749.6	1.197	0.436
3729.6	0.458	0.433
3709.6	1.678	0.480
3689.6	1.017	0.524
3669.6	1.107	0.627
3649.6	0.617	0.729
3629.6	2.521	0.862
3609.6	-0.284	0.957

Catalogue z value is 0.12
